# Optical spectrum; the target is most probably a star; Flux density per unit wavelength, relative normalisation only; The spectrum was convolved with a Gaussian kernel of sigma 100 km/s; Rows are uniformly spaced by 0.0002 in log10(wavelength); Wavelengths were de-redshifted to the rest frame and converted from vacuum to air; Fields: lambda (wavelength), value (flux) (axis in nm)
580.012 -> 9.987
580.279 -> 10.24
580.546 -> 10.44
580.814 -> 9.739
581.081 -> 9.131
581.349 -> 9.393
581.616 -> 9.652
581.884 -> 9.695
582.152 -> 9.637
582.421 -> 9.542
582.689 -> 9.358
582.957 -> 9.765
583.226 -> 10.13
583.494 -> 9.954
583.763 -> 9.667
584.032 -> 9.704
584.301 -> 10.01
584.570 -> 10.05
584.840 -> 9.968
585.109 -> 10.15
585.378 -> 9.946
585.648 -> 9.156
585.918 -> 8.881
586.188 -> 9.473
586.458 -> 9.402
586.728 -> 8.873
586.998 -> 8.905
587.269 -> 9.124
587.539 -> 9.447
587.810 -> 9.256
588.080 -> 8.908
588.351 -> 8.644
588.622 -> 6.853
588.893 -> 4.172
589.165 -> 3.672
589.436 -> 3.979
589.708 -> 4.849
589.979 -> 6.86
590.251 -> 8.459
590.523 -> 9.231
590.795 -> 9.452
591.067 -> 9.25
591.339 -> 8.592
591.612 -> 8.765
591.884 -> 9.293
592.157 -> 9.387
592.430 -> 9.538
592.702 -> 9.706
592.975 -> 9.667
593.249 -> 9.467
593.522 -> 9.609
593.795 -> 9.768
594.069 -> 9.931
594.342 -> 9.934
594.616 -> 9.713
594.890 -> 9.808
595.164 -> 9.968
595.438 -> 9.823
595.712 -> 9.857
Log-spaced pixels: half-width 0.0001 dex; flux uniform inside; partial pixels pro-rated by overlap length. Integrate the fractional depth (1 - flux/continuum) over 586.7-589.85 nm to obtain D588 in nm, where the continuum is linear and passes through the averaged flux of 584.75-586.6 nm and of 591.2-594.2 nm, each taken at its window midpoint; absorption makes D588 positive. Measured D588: 0.778 nm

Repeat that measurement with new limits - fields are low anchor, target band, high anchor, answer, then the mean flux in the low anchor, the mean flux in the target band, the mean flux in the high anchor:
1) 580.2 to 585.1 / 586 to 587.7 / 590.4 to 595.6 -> 0.085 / 9.79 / 9.19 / 9.53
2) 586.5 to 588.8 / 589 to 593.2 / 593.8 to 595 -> 0.570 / 8.7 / 8.05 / 9.84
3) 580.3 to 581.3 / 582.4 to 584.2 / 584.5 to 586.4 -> -0.008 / 9.79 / 9.75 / 9.63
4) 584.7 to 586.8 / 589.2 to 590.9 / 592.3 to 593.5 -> 0.475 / 9.5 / 6.89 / 9.6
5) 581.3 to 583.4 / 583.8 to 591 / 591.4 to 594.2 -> 0.901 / 9.67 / 8.38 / 9.49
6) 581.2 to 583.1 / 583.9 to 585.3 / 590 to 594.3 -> -0.069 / 9.58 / 9.98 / 9.29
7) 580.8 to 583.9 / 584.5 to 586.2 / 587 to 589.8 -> -0.269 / 9.64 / 9.66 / 7.01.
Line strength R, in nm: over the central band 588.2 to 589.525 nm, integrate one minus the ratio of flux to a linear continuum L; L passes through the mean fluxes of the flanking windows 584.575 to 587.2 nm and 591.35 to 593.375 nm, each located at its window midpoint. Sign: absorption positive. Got 0.54 nm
